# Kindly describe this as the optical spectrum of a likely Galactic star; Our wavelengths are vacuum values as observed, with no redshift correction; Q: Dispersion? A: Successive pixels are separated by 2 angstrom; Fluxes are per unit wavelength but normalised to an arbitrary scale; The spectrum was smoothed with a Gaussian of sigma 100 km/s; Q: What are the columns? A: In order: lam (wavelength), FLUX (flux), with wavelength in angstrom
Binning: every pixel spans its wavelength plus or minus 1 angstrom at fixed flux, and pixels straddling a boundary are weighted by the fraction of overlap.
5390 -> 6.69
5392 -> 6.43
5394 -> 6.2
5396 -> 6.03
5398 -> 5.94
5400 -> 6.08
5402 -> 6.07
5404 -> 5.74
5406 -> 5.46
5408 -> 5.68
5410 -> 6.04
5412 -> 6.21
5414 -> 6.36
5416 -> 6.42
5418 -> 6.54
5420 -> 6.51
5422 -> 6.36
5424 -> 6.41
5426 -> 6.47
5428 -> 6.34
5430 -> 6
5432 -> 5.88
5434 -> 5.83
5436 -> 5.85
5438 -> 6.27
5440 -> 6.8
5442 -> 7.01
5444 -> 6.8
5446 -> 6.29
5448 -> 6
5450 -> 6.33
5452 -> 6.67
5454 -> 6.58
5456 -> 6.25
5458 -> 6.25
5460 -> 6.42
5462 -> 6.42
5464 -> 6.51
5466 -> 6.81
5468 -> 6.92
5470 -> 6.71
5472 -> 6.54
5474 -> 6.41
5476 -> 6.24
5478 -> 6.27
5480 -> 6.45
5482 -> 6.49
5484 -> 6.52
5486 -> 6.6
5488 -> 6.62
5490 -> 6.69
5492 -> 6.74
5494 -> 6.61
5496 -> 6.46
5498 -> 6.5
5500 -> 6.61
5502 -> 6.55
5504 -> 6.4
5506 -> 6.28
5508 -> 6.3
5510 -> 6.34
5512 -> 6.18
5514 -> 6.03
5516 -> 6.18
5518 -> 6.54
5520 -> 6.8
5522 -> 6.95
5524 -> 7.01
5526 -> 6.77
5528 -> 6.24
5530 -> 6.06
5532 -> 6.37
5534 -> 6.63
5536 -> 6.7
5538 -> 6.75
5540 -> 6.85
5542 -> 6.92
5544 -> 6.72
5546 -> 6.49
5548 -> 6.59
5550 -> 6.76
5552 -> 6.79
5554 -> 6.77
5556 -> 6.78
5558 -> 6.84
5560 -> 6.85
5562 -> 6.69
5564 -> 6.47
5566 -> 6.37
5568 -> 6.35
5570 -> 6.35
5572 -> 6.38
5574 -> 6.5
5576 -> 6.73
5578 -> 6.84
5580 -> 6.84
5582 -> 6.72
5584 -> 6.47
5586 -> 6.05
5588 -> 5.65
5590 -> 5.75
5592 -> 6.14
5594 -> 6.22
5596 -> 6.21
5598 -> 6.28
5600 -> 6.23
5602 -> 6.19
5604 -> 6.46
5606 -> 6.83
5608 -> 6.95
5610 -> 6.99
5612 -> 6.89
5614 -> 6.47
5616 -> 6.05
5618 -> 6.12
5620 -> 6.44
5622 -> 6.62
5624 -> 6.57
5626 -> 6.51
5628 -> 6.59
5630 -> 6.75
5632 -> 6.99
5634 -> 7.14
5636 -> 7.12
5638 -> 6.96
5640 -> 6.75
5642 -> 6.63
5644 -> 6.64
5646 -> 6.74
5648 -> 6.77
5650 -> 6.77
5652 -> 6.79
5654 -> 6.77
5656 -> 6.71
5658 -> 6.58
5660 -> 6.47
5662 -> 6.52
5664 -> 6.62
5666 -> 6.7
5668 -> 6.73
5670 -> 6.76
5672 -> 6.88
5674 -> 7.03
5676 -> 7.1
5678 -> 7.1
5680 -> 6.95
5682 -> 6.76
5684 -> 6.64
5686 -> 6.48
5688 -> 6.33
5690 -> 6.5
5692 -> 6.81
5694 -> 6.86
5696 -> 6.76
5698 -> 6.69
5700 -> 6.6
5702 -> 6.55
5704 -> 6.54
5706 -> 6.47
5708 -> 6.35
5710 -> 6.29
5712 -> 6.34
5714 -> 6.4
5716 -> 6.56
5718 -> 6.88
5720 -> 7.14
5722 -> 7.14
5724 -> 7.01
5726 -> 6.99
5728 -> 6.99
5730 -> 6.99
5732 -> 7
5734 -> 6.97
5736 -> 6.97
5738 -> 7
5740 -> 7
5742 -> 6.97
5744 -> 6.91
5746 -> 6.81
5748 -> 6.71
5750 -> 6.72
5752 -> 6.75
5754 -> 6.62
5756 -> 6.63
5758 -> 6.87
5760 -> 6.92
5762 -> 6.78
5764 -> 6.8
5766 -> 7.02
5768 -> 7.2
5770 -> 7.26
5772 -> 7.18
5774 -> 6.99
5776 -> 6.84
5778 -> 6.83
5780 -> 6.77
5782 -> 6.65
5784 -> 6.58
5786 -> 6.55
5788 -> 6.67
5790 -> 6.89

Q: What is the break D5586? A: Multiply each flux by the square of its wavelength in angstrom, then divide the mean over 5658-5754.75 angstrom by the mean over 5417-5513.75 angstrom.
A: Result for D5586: 1.1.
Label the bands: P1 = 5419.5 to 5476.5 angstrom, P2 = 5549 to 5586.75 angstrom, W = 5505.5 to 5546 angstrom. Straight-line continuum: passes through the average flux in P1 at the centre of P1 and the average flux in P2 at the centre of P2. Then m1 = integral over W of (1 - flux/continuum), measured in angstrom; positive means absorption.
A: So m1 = 0.1 angstrom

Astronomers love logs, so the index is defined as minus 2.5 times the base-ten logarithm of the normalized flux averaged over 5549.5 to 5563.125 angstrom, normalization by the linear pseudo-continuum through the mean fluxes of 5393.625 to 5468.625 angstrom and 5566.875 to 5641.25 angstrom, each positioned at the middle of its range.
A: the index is -0.054 mag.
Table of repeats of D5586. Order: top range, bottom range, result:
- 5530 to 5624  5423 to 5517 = 1.05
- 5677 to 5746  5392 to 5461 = 1.20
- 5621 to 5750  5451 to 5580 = 1.10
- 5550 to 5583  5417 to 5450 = 1.10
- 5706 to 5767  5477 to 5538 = 1.14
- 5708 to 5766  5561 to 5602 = 1.13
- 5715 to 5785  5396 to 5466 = 1.23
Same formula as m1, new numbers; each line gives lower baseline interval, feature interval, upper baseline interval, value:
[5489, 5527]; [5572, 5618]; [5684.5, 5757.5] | 1.33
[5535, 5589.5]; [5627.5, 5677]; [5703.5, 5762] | -0.62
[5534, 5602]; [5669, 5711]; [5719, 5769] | 0.64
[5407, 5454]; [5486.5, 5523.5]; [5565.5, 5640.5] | -0.56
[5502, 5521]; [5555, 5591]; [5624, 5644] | 0.53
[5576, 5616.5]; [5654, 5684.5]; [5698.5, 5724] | -1.03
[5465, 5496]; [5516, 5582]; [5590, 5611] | -1.61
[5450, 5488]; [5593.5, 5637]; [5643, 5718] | 0.25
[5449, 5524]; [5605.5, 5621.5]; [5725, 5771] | 0.26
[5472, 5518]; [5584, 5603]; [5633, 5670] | 1.52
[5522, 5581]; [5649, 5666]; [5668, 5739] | 0.18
